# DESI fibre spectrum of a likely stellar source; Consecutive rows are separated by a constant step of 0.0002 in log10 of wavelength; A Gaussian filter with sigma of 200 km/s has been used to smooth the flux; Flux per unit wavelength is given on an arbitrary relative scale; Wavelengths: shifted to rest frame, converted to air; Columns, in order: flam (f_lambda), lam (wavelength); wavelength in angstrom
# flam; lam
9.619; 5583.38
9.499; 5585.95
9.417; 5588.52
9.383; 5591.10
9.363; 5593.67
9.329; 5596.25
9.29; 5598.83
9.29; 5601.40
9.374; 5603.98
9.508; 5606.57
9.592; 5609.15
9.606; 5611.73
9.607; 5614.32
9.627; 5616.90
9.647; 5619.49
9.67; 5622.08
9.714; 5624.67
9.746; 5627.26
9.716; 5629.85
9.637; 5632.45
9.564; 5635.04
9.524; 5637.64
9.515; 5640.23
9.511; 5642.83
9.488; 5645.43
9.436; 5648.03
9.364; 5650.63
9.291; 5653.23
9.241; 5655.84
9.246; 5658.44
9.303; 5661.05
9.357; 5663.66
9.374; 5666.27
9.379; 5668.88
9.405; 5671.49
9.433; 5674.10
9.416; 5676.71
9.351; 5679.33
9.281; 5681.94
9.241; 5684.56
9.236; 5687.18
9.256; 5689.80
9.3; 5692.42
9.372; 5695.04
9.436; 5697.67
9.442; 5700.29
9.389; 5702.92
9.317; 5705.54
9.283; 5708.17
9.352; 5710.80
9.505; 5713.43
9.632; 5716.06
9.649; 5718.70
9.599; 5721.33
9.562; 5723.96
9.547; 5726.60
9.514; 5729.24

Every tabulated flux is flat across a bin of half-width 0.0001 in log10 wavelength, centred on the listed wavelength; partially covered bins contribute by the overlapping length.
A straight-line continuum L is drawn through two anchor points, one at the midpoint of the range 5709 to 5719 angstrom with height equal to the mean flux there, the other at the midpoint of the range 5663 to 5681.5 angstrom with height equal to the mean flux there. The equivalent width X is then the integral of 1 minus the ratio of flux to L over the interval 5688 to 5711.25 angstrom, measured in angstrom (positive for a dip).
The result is 0.3 angstrom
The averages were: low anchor 9.39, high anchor 9.51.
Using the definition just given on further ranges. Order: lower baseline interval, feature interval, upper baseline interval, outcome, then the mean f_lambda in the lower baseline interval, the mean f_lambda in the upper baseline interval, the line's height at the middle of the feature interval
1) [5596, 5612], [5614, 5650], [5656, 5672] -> -0.82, 9.42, 9.33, 9.38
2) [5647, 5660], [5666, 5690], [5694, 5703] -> 0.06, 9.31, 9.41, 9.36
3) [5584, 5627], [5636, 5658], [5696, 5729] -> 0.18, 9.5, 9.48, 9.49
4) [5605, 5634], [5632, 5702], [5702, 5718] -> 1.05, 9.64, 9.42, 9.52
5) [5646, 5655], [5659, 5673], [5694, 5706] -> 0.03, 9.37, 9.4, 9.38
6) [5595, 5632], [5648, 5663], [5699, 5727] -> 0.34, 9.55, 9.48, 9.52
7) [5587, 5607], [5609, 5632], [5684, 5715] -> -0.74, 9.36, 9.35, 9.36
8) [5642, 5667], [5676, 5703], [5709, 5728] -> 0.35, 9.36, 9.54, 9.46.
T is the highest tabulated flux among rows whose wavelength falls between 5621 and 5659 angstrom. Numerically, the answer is 9.746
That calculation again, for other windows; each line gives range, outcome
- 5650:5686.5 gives 9.433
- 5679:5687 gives 9.351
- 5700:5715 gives 9.505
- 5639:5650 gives 9.515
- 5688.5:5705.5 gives 9.442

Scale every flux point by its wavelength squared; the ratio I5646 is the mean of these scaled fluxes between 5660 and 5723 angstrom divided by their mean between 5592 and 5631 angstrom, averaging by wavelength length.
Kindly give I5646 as 1.0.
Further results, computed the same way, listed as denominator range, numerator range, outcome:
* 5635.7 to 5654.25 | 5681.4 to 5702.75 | 1.00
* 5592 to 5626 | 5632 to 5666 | 1.00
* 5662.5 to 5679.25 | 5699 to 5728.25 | 1.02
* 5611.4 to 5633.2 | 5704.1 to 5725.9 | 1.01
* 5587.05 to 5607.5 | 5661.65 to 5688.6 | 1.03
